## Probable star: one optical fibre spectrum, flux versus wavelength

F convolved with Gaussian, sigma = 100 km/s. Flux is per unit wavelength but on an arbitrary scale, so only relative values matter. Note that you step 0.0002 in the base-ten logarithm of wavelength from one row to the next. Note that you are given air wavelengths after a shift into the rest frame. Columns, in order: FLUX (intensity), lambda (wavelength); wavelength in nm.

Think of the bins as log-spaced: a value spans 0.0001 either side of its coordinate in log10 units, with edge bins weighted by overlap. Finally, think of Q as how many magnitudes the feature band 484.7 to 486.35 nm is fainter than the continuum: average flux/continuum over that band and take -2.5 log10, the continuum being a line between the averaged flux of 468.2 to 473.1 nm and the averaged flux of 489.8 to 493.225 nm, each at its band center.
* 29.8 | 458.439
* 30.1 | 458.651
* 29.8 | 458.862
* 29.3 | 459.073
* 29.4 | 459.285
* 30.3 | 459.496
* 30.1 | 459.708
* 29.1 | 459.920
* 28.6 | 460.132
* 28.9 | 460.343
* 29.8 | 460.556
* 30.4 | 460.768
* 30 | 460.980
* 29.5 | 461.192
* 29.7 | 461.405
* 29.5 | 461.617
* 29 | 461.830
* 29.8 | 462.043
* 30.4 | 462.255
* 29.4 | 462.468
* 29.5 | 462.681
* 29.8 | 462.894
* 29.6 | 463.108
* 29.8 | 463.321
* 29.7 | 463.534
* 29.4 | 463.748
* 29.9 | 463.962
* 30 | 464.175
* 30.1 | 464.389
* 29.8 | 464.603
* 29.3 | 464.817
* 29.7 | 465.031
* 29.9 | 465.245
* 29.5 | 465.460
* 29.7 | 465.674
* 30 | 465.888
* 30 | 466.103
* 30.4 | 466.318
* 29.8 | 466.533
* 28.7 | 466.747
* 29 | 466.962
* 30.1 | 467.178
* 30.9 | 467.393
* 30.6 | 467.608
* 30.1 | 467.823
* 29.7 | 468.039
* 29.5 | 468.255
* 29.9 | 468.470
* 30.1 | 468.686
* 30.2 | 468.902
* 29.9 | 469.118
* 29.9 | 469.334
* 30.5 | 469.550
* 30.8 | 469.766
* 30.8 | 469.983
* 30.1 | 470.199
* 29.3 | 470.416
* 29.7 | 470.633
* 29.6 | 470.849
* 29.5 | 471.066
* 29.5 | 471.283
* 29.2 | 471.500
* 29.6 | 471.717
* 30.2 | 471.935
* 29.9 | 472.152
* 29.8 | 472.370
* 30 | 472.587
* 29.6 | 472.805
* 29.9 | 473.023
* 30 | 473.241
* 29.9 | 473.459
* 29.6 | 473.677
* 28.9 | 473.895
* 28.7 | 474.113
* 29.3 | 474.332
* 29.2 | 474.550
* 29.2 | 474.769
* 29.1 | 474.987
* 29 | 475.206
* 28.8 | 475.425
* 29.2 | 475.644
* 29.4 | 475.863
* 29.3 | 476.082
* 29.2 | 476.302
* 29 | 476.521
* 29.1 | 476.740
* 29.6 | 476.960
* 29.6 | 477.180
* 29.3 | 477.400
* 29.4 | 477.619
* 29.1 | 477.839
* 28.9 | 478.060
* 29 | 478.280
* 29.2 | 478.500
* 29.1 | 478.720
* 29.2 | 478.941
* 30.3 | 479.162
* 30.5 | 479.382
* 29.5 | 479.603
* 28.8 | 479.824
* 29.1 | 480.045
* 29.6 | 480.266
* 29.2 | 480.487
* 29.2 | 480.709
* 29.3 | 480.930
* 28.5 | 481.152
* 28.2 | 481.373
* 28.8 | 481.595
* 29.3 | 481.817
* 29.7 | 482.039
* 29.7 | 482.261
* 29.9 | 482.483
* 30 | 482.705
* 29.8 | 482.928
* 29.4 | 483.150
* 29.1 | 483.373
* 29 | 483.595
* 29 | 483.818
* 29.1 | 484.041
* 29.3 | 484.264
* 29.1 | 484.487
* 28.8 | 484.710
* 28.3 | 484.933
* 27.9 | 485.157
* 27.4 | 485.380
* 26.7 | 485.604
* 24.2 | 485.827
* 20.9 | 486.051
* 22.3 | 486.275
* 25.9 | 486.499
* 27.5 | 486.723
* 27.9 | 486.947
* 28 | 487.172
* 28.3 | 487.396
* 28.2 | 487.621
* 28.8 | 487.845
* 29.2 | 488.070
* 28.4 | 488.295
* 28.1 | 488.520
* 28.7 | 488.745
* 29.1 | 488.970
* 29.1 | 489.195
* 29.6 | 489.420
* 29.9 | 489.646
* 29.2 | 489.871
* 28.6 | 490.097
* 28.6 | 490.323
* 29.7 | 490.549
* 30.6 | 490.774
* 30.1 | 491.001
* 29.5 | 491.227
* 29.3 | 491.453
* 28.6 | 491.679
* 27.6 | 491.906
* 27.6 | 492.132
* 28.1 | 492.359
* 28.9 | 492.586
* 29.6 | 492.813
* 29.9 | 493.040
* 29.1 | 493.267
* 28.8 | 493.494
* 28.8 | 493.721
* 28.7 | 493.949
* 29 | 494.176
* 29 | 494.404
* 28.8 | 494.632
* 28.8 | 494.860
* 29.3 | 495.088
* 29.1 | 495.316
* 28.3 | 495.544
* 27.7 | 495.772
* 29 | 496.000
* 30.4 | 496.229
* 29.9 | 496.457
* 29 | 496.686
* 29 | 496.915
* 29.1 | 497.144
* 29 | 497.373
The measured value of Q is 0.14 mag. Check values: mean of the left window 29.9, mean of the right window 29.1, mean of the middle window 25.7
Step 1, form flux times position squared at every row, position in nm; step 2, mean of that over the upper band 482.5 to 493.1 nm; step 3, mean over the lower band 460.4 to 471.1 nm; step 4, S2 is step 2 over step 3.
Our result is 1.04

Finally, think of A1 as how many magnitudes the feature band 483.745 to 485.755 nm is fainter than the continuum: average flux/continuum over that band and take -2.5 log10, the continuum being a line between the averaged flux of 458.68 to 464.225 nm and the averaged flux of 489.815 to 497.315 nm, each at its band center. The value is 0.03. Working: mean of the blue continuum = 29.6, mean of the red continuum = 29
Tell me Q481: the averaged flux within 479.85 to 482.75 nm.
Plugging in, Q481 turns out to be 29.2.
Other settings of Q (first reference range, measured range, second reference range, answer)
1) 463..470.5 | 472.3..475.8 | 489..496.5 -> 0.010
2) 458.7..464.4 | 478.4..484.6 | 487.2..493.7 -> -0.005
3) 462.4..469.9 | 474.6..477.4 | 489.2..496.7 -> 0.013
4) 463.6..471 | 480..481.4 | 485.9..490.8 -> -0.015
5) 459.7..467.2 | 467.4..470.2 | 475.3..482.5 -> -0.025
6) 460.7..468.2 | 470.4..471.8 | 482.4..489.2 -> -0.011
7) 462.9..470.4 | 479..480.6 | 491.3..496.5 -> -0.005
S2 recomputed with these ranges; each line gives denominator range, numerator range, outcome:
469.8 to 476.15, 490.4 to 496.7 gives 1.07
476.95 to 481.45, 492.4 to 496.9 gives 1.06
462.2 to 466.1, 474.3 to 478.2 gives 1.03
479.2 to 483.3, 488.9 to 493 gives 1.03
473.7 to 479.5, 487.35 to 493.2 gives 1.05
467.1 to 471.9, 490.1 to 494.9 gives 1.06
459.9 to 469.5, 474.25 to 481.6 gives 1.04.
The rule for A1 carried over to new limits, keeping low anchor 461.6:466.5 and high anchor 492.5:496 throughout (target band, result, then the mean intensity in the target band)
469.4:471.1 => -0.02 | 30.1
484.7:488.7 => 0.08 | 27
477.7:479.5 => 0.00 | 29.4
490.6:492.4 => 0.00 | 29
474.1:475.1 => 0.01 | 29.1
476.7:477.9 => 0.00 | 29.4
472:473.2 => -0.01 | 29.9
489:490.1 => -0.01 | 29.3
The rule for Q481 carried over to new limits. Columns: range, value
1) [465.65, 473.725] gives 29.9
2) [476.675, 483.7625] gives 29.3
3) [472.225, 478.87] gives 29.3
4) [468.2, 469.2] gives 30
